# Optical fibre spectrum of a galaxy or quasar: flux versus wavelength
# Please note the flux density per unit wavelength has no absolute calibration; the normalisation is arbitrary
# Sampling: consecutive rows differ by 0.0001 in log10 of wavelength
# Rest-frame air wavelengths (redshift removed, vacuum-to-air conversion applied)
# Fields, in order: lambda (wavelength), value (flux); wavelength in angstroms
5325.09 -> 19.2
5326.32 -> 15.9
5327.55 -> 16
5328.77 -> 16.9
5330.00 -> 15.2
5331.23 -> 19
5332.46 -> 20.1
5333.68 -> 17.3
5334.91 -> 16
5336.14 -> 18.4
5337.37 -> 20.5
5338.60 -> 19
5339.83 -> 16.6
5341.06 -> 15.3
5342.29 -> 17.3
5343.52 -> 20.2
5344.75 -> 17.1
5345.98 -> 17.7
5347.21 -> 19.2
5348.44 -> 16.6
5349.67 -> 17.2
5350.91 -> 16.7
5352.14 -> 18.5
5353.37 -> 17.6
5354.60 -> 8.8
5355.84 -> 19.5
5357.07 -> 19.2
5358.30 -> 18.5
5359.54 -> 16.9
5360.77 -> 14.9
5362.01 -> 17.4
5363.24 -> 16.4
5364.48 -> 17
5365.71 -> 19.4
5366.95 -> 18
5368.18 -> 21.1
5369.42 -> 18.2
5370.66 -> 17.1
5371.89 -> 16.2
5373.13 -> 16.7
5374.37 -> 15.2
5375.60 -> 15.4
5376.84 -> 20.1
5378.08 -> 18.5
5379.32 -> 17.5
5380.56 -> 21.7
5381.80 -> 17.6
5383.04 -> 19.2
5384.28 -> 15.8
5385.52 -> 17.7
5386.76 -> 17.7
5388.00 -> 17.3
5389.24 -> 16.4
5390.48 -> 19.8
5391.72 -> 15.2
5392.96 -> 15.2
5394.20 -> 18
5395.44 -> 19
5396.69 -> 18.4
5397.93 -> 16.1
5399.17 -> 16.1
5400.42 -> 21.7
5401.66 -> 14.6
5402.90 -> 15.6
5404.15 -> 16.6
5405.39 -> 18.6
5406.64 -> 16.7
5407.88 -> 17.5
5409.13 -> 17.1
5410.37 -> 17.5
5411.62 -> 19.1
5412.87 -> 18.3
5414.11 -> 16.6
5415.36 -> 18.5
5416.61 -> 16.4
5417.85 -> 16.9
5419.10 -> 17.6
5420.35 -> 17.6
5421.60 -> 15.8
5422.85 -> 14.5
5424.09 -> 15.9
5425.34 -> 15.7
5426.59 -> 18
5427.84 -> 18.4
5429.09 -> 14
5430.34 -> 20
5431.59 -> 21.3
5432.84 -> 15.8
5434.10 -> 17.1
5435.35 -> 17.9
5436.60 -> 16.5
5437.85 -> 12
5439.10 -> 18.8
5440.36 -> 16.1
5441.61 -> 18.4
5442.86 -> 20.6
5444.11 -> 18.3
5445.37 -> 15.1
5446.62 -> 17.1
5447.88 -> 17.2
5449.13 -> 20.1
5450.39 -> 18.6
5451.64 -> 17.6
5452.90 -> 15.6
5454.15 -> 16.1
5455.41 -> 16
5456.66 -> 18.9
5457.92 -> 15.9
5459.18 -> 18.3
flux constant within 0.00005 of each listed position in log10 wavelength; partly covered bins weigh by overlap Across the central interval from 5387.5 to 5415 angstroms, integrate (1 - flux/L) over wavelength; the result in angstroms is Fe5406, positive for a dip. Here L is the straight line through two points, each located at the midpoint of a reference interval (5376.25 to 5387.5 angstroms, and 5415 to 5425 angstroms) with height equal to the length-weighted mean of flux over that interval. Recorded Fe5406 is 0.18 angstroms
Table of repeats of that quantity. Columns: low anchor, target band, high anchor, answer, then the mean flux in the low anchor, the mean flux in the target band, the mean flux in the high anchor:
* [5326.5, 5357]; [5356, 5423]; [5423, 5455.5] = -0.7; 17.4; 17.5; 17.2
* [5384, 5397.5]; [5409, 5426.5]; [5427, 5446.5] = 0.4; 17.3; 17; 17.4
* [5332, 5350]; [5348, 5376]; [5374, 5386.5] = 1.3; 17.9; 17.1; 17.9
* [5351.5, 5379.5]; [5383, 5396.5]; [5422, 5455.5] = -0.1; 17.3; 17.3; 17.1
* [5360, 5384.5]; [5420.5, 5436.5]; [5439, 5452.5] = 0.7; 17.7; 17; 17.9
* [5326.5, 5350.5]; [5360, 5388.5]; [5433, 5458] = -0.3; 17.6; 17.7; 17.2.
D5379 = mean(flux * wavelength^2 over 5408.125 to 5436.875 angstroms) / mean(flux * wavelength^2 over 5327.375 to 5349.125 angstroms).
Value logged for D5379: 1.00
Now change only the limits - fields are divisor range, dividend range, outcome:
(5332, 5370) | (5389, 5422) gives 1.00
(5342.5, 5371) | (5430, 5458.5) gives 1.03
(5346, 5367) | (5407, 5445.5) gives 1.03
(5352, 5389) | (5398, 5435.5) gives 1.00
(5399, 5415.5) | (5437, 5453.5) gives 1.01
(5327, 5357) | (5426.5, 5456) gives 1.03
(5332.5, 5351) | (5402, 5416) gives 1.00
